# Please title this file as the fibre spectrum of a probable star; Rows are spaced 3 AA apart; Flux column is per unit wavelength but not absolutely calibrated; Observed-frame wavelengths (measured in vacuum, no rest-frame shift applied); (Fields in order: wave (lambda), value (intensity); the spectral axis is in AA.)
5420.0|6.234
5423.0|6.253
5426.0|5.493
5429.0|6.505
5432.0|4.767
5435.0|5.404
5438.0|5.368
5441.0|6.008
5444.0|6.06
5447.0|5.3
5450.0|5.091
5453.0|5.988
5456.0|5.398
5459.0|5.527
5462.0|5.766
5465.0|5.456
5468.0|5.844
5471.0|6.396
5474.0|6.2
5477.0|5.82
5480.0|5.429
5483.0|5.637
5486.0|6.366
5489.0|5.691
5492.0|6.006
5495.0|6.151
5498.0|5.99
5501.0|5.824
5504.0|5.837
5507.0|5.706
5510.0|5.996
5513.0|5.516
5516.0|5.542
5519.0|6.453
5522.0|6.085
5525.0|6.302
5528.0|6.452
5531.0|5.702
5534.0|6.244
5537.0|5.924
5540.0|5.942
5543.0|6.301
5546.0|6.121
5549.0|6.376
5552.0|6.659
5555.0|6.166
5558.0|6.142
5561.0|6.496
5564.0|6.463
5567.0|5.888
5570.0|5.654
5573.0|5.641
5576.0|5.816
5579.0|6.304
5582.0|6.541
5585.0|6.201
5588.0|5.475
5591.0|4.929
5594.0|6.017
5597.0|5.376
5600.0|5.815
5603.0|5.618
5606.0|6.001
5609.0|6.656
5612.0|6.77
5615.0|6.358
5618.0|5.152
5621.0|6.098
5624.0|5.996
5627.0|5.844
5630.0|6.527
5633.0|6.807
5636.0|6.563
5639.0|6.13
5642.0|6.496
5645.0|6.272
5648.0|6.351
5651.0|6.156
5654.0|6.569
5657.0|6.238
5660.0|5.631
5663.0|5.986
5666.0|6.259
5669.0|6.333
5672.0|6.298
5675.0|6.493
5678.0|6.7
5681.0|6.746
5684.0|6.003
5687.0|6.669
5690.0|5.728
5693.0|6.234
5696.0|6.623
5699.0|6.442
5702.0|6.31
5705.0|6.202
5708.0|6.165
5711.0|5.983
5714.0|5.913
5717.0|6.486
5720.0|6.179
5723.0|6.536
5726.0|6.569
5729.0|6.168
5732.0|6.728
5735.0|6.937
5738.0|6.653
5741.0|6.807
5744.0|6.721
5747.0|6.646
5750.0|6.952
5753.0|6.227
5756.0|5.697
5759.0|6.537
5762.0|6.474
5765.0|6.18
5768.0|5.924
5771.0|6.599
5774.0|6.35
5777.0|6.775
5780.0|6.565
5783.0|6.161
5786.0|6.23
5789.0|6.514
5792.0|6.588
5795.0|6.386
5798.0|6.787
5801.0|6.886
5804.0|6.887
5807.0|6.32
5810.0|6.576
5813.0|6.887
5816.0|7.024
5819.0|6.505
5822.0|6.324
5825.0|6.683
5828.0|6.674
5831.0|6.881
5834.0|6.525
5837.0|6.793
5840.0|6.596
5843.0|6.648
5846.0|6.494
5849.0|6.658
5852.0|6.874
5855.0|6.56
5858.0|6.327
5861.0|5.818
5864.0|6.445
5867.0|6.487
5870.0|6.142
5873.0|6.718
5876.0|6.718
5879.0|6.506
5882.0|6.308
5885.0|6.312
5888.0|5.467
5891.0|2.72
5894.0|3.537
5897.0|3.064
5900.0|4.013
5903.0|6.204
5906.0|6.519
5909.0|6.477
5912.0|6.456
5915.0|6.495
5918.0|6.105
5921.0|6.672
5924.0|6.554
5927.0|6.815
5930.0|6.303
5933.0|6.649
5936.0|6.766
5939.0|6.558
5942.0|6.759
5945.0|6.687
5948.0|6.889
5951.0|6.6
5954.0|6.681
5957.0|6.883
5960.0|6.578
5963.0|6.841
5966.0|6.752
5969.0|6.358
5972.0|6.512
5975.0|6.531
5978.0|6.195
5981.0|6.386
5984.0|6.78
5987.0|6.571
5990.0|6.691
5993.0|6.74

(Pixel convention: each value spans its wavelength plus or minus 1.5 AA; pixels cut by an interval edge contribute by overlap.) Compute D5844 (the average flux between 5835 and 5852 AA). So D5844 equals 6.66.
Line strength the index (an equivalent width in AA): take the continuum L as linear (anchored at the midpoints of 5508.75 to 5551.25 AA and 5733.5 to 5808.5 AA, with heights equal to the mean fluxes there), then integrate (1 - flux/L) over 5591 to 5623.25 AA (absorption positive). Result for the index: 1.5 AA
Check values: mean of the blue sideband 6.08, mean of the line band 5.94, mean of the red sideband 6.51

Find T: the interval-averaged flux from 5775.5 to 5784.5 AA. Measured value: 6.5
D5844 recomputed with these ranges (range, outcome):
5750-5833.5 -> 6.51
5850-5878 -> 6.46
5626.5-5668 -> 6.28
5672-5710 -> 6.35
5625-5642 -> 6.37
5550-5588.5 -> 6.13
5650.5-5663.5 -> 6.12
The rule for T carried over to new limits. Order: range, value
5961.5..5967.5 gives 6.8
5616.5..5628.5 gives 5.77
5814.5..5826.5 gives 6.63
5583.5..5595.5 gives 5.66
